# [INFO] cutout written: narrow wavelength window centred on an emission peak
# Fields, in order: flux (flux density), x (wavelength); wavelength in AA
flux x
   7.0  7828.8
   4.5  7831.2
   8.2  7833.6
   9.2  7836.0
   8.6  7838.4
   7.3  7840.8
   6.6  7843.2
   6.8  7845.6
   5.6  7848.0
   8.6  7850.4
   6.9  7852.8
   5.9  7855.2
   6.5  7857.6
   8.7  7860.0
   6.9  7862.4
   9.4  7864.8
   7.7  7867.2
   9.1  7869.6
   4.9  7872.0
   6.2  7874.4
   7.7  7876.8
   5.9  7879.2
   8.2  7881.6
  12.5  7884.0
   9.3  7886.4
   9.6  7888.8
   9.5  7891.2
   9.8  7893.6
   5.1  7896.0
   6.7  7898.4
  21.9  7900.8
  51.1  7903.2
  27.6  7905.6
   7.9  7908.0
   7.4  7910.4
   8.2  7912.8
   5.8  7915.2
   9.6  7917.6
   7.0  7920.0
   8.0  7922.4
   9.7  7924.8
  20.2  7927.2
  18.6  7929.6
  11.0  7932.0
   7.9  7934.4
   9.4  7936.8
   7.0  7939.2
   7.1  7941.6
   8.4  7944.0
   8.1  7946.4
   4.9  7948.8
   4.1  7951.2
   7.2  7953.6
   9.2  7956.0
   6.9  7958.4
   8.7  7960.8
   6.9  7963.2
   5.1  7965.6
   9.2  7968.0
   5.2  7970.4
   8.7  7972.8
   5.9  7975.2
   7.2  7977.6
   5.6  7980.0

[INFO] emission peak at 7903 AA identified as H-alpha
